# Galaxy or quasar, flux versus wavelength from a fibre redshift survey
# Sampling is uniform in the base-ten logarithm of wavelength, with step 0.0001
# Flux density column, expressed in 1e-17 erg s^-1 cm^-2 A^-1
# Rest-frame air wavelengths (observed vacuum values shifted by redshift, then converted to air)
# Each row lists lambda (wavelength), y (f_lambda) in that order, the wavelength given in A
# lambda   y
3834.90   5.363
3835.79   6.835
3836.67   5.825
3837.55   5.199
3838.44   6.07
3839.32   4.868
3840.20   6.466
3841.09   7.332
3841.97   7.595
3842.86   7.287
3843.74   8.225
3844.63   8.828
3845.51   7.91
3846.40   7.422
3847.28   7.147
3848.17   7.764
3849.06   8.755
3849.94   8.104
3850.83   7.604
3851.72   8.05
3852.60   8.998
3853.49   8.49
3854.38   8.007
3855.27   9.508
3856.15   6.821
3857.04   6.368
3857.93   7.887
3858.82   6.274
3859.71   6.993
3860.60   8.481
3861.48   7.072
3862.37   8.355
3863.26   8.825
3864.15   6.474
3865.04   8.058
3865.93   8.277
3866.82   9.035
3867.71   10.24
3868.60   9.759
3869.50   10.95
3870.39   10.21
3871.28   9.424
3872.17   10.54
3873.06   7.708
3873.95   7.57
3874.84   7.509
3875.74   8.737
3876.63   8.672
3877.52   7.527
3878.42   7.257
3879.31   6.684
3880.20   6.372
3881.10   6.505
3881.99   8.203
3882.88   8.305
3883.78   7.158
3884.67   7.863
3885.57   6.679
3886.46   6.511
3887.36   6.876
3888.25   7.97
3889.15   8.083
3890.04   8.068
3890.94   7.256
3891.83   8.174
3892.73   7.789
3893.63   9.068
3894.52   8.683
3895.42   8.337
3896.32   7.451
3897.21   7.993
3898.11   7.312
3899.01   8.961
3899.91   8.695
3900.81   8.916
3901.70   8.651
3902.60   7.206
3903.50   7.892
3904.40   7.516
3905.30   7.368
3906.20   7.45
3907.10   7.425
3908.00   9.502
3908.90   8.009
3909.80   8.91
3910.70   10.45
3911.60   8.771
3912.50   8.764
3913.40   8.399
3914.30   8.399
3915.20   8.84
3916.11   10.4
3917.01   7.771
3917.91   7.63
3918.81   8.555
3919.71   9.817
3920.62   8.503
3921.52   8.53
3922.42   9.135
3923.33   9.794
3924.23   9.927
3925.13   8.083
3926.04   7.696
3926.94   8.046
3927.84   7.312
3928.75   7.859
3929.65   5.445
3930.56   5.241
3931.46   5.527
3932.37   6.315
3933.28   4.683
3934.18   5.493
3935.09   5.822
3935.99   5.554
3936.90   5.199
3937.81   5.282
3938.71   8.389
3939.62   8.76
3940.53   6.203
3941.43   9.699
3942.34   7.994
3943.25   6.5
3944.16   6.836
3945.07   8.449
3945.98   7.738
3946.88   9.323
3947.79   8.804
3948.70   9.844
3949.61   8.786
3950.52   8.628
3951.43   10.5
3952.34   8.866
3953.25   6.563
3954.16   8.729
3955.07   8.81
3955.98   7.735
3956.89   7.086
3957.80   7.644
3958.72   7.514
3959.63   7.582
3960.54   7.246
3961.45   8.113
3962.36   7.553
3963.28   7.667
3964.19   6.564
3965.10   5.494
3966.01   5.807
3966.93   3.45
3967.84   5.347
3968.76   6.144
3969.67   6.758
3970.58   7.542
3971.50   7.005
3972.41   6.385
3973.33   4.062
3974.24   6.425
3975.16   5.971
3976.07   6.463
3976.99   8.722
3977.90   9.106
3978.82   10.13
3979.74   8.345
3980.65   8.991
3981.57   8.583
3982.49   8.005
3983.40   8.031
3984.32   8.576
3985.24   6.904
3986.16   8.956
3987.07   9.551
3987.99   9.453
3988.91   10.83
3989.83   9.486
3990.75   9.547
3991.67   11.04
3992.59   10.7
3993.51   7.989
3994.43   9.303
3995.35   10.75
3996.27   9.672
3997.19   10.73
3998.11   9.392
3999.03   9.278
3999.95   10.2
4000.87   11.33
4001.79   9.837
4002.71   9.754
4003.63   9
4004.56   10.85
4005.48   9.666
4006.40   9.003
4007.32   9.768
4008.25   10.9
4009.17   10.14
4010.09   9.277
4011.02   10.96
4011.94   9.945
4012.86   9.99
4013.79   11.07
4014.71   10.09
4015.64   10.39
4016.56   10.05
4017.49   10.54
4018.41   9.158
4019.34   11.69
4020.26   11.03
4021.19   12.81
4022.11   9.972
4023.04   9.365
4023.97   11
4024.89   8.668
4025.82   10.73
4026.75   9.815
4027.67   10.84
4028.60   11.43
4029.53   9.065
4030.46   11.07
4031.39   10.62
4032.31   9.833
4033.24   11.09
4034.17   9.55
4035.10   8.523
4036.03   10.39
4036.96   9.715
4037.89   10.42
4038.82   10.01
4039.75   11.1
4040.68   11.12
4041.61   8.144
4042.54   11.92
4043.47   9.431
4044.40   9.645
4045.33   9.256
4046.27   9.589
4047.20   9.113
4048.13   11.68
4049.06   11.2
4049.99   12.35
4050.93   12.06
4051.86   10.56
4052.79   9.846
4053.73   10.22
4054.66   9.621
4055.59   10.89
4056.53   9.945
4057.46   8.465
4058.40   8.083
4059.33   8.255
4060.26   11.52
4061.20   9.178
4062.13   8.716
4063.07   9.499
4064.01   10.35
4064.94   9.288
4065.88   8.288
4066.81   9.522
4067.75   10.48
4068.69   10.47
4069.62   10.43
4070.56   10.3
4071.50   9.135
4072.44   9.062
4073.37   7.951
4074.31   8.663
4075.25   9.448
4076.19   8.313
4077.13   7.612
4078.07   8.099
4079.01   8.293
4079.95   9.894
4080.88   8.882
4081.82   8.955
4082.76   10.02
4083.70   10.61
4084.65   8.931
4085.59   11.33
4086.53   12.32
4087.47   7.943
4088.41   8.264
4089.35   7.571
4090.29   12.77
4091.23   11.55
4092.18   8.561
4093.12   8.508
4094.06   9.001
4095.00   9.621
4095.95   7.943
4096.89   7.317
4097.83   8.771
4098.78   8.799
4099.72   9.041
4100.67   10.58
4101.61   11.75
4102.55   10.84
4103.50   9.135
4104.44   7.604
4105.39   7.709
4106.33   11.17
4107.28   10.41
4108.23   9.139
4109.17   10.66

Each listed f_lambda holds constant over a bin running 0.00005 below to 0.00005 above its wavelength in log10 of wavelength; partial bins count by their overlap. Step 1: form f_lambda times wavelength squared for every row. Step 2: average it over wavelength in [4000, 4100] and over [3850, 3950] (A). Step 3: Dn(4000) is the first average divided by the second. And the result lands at 1.33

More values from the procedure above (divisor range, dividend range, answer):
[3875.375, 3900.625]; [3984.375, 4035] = 1.38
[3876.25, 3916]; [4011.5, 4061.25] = 1.37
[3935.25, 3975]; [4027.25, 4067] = 1.44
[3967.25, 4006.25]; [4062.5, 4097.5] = 1.12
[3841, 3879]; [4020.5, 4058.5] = 1.37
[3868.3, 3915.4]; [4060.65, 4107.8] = 1.26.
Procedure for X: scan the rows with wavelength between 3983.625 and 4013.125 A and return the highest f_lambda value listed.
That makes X 11.33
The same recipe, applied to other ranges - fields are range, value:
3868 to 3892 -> 10.95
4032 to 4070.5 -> 12.35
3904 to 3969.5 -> 10.5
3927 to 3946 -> 9.699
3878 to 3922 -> 10.45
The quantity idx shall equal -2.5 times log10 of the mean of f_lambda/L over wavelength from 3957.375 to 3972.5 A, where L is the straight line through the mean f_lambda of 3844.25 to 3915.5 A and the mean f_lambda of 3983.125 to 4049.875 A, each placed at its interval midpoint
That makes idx 0.36 mag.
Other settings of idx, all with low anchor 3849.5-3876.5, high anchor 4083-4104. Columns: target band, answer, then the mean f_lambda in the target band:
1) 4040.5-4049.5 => -0.08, 10.1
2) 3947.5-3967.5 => 0.16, 7.66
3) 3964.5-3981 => 0.30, 6.77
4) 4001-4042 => -0.11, 10.2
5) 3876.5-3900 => 0.11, 7.69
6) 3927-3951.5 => 0.21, 7.23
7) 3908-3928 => -0.01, 8.76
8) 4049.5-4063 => -0.06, 9.97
